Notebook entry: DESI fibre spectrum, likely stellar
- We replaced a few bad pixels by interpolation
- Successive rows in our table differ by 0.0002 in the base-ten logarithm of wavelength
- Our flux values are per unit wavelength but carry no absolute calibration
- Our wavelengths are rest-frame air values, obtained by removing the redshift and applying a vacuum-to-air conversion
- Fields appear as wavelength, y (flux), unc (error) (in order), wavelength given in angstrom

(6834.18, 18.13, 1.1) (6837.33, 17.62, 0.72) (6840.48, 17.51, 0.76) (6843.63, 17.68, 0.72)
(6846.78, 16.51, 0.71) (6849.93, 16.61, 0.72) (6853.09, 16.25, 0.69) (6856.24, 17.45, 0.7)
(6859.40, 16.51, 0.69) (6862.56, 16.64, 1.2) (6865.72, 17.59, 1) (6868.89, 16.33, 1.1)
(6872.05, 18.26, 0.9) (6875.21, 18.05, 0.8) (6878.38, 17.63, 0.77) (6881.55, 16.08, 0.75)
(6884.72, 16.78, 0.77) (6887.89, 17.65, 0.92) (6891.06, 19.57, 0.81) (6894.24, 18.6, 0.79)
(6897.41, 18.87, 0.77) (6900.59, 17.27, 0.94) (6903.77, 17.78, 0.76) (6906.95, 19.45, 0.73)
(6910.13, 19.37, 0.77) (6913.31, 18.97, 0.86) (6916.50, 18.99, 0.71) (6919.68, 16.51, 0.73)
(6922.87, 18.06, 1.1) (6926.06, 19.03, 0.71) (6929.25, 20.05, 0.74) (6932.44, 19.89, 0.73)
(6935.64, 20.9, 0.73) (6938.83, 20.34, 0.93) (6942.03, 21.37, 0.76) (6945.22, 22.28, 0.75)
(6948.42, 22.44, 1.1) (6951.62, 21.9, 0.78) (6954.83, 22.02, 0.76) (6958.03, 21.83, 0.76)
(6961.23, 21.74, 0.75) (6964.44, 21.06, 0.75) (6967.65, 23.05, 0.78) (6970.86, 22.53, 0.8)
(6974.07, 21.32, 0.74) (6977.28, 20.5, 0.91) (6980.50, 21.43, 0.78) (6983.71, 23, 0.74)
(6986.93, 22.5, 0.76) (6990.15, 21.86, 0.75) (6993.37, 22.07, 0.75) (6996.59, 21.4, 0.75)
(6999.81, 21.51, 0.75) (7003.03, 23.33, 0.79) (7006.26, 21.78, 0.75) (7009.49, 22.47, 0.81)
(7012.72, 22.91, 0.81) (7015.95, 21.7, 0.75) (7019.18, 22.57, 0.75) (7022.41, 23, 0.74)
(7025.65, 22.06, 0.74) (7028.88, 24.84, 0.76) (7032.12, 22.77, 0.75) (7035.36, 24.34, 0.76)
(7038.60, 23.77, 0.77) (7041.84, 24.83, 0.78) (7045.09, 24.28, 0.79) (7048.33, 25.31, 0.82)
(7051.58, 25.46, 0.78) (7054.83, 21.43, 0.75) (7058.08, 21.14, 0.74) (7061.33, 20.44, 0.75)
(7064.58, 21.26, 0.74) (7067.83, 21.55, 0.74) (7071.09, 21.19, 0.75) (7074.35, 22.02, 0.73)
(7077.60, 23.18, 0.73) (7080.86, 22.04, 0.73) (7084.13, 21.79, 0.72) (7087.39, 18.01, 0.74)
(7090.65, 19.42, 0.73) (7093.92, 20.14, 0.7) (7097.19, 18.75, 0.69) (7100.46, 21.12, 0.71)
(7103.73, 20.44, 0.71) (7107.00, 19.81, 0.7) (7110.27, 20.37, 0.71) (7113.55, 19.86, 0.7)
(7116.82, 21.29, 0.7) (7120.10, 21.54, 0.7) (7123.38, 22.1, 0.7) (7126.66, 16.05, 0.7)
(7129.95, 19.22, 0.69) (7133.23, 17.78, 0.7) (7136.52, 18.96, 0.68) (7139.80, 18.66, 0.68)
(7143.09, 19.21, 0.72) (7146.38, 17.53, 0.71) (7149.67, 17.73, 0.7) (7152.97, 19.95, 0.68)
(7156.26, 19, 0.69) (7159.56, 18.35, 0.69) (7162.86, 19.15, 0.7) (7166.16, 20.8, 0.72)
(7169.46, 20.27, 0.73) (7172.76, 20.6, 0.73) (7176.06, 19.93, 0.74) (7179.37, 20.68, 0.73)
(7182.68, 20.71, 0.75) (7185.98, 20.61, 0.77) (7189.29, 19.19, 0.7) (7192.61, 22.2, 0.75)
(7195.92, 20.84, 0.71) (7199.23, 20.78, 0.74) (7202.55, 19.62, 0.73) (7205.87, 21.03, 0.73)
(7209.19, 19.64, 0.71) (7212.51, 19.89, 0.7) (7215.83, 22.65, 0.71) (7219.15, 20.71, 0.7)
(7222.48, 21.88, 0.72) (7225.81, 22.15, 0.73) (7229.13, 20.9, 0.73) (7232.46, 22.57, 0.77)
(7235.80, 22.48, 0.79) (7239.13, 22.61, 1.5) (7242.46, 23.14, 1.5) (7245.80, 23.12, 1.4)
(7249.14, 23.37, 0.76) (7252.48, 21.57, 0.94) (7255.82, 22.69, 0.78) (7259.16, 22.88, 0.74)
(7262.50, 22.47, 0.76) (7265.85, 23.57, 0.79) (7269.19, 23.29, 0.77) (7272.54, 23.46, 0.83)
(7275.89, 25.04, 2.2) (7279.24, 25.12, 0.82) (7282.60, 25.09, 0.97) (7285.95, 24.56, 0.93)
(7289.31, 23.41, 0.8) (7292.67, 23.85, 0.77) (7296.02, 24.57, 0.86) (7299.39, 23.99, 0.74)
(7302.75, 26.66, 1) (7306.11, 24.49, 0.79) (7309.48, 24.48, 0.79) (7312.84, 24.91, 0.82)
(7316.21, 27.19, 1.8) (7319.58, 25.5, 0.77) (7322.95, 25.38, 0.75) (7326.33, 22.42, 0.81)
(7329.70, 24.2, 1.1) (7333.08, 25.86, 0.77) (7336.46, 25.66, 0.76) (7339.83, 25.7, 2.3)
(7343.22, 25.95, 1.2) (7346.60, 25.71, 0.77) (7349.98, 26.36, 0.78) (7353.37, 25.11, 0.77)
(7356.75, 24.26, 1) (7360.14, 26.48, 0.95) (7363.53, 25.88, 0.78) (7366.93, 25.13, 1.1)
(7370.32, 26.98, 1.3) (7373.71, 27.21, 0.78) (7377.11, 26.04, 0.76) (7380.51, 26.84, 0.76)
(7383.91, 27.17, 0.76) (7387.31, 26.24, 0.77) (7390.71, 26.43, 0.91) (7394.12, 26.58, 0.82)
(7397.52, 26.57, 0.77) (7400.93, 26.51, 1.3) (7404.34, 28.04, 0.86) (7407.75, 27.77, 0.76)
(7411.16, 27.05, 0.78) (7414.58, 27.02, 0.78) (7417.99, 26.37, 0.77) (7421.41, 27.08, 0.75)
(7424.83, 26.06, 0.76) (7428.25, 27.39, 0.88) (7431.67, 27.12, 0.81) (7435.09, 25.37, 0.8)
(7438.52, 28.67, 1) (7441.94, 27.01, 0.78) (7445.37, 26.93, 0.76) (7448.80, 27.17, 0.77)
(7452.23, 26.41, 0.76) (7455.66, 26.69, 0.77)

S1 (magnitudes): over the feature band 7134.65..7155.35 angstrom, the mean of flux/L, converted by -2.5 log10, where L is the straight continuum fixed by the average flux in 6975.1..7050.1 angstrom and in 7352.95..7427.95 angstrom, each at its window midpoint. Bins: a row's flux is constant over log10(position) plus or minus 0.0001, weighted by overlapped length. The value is 0.28 mag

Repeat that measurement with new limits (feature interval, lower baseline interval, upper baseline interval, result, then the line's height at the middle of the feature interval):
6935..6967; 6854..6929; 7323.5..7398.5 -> -0.15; 18.9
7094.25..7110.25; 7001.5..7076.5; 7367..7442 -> 0.17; 23.5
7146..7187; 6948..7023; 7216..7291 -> 0.15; 22.7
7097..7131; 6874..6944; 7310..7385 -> 0.10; 22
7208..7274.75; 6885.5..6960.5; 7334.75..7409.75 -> 0.10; 24.4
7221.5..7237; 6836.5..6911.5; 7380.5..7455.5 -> 0.08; 23.7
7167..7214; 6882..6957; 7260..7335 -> 0.13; 23.1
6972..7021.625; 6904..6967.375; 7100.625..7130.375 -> -0.09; 20.3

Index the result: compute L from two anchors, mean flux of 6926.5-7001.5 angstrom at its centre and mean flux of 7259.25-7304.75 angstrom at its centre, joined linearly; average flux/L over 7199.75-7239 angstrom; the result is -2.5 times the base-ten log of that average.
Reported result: 0.117 mag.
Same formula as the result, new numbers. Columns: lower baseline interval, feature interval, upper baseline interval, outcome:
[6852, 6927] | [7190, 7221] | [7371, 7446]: 0.127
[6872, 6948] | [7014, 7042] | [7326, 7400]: -0.124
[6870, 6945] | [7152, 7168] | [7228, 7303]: 0.138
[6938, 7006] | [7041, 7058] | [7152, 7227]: -0.123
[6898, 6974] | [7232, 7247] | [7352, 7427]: 0.077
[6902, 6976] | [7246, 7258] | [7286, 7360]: 0.073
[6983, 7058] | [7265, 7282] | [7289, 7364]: 0.026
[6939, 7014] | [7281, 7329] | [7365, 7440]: 0.041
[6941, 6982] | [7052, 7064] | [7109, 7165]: -0.056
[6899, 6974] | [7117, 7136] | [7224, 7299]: 0.136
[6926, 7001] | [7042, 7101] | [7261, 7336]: 0.041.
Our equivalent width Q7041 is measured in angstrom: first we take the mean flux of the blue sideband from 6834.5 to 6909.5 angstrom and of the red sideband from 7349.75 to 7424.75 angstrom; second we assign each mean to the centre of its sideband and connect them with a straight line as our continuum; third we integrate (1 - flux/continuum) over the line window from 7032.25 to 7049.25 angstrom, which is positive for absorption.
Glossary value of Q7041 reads -3.2 angstrom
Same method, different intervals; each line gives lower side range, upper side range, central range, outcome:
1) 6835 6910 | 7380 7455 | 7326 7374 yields 0.3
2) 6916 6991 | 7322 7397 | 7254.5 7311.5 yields 1.9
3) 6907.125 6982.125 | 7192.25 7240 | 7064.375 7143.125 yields 3.0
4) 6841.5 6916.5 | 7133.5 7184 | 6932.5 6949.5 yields -3.0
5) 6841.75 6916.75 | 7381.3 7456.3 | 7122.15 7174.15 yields 7.5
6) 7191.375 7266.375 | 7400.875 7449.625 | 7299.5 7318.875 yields -1.2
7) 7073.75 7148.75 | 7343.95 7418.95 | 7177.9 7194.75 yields 0.8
